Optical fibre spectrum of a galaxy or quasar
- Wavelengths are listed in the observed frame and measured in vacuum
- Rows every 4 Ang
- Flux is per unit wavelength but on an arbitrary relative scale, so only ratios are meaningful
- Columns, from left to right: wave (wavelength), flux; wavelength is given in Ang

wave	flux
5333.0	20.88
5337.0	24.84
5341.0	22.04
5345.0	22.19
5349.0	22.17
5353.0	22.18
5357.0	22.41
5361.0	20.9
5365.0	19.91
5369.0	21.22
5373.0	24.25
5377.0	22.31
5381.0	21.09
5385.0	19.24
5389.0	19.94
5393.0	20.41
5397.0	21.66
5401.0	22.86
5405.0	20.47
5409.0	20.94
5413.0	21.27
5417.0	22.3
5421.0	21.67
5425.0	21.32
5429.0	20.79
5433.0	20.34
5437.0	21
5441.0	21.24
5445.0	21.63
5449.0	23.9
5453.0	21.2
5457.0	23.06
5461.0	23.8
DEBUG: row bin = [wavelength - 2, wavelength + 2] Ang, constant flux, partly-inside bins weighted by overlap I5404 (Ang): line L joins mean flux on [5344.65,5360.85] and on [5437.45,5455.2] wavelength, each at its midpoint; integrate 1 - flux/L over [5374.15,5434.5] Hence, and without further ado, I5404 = 2.3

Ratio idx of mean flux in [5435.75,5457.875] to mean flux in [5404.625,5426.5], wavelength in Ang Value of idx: 1.0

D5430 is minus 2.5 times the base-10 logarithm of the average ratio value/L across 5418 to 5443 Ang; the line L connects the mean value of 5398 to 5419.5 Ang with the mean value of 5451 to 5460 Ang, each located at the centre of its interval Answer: 0.04 mag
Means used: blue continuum 21.6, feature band 21.1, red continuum 22.3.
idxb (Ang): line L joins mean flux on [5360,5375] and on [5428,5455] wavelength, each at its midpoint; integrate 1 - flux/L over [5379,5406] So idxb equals 0.93 Ang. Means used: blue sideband 21.6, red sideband 21.5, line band 20.8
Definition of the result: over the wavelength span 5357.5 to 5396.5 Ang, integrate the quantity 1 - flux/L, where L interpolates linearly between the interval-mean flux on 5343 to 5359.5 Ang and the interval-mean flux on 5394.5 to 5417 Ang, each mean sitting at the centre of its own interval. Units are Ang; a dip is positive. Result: 1.4 Ang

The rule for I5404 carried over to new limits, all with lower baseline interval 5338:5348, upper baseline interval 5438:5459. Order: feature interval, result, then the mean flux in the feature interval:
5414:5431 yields 0.5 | 21.5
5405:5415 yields 0.6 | 21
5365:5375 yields 0.1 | 22.2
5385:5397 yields 1.1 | 20.3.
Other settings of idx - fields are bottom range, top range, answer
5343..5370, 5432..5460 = 1.01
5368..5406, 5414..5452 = 1.01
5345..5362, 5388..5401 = 0.96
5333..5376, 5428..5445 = 0.95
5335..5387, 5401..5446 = 0.97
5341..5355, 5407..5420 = 0.97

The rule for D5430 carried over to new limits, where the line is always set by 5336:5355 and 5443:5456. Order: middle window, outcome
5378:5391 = 0.11 mag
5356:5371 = 0.07 mag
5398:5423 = 0.04 mag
